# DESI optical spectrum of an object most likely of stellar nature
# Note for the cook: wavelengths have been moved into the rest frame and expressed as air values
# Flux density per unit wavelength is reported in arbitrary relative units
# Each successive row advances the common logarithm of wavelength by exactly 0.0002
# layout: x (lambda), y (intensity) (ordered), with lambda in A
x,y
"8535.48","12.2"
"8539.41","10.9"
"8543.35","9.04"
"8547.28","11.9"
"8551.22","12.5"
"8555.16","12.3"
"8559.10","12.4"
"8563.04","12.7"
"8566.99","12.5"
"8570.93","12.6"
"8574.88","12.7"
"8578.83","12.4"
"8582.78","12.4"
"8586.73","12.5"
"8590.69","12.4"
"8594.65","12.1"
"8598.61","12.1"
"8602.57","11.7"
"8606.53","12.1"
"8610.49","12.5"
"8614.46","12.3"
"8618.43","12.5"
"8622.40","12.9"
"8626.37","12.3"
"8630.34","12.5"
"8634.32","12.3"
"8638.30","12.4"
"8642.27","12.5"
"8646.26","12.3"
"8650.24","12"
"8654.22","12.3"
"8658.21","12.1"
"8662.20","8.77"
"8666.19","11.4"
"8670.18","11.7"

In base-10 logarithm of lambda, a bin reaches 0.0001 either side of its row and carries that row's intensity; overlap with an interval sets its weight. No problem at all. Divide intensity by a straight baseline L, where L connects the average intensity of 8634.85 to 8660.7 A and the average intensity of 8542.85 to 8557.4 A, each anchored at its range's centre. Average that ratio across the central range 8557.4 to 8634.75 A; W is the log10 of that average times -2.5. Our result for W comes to -0.04 mag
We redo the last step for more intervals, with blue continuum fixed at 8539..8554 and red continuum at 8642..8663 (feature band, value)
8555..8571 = -0.11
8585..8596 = -0.08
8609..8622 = -0.08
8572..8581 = -0.11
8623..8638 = -0.07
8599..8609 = -0.05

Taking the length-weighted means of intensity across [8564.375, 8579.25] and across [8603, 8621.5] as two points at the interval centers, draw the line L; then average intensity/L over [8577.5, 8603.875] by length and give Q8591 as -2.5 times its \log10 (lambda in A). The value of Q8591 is 0.02 mag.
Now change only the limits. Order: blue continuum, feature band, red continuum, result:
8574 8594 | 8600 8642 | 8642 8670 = -0.033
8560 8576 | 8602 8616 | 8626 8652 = 0.022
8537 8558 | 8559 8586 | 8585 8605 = -0.067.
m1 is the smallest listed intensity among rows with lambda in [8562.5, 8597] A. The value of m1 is 12.1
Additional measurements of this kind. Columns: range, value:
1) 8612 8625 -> 12.3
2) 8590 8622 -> 11.7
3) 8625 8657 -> 12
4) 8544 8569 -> 11.9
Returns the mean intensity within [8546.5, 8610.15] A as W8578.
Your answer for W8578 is 12.3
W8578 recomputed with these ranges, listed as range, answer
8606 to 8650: 12.4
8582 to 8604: 12.2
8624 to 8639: 12.4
